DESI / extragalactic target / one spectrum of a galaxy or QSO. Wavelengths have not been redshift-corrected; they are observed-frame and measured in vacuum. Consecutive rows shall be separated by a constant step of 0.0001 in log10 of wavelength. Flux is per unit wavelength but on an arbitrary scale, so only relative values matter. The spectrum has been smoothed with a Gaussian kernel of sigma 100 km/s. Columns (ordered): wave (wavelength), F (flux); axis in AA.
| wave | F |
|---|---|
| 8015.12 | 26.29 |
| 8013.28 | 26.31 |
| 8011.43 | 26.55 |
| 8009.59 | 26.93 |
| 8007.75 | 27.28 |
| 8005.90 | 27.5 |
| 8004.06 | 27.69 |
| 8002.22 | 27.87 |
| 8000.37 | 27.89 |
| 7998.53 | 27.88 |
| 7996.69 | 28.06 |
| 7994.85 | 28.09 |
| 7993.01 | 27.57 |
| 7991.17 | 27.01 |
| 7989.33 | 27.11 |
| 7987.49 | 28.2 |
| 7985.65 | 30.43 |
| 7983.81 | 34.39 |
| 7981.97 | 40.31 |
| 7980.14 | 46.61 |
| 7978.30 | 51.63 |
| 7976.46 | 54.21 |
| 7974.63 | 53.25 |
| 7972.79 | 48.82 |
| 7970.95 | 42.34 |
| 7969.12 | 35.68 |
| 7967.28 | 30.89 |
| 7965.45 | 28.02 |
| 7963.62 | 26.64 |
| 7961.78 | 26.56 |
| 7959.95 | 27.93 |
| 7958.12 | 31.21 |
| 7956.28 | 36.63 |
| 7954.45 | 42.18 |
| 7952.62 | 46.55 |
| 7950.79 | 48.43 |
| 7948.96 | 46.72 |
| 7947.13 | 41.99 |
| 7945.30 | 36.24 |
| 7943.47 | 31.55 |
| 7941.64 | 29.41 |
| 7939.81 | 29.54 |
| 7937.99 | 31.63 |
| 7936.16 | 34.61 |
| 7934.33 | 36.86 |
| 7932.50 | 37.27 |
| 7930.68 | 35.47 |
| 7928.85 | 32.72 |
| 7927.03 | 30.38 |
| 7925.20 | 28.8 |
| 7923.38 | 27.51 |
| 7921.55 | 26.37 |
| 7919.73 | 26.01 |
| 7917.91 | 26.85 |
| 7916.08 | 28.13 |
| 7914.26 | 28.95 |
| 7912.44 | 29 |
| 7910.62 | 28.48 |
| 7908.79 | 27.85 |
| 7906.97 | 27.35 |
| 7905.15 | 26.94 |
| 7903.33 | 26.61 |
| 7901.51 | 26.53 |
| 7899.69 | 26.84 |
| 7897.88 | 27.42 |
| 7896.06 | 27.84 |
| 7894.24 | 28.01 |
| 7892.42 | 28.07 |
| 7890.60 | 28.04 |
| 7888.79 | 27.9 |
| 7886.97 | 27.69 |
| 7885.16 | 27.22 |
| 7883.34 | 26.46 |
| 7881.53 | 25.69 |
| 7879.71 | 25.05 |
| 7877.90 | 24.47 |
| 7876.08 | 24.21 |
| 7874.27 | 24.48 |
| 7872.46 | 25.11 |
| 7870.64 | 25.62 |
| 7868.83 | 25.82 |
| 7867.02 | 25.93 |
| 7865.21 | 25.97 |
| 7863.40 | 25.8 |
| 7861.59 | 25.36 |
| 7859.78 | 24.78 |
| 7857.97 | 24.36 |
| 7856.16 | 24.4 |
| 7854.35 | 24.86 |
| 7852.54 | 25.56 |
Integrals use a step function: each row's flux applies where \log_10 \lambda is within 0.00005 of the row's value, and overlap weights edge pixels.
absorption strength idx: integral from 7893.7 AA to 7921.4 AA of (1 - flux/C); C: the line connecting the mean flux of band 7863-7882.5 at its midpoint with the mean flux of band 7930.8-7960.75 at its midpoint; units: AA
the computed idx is 2.92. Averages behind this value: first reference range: 25.3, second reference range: 36.8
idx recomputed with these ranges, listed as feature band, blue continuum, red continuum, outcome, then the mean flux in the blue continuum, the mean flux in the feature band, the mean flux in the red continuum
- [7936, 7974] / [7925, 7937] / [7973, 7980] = 6.2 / 34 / 36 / 51.9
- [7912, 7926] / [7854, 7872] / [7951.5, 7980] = 2.2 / 25.3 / 27.7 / 39.1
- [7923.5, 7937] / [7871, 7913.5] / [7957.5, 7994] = -1.0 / 26.8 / 33.4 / 36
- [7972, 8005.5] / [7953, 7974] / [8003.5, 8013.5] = -4.8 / 34.8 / 35.2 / 27.1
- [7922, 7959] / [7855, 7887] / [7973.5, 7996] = -3.2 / 25.4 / 35.7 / 37.4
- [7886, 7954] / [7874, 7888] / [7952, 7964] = -2.9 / 25.7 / 31.3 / 34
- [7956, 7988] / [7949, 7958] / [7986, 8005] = -1.8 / 42.7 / 37.6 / 27.8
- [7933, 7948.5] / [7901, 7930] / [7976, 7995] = -1.8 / 28.1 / 34.4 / 35.8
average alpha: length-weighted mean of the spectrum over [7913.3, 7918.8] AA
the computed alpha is 28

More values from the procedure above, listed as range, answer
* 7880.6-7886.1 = 26.5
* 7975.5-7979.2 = 53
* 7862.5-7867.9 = 25.9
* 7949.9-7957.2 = 43.4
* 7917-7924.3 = 26.7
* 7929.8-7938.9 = 35.2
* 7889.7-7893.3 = 28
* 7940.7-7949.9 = 37.2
